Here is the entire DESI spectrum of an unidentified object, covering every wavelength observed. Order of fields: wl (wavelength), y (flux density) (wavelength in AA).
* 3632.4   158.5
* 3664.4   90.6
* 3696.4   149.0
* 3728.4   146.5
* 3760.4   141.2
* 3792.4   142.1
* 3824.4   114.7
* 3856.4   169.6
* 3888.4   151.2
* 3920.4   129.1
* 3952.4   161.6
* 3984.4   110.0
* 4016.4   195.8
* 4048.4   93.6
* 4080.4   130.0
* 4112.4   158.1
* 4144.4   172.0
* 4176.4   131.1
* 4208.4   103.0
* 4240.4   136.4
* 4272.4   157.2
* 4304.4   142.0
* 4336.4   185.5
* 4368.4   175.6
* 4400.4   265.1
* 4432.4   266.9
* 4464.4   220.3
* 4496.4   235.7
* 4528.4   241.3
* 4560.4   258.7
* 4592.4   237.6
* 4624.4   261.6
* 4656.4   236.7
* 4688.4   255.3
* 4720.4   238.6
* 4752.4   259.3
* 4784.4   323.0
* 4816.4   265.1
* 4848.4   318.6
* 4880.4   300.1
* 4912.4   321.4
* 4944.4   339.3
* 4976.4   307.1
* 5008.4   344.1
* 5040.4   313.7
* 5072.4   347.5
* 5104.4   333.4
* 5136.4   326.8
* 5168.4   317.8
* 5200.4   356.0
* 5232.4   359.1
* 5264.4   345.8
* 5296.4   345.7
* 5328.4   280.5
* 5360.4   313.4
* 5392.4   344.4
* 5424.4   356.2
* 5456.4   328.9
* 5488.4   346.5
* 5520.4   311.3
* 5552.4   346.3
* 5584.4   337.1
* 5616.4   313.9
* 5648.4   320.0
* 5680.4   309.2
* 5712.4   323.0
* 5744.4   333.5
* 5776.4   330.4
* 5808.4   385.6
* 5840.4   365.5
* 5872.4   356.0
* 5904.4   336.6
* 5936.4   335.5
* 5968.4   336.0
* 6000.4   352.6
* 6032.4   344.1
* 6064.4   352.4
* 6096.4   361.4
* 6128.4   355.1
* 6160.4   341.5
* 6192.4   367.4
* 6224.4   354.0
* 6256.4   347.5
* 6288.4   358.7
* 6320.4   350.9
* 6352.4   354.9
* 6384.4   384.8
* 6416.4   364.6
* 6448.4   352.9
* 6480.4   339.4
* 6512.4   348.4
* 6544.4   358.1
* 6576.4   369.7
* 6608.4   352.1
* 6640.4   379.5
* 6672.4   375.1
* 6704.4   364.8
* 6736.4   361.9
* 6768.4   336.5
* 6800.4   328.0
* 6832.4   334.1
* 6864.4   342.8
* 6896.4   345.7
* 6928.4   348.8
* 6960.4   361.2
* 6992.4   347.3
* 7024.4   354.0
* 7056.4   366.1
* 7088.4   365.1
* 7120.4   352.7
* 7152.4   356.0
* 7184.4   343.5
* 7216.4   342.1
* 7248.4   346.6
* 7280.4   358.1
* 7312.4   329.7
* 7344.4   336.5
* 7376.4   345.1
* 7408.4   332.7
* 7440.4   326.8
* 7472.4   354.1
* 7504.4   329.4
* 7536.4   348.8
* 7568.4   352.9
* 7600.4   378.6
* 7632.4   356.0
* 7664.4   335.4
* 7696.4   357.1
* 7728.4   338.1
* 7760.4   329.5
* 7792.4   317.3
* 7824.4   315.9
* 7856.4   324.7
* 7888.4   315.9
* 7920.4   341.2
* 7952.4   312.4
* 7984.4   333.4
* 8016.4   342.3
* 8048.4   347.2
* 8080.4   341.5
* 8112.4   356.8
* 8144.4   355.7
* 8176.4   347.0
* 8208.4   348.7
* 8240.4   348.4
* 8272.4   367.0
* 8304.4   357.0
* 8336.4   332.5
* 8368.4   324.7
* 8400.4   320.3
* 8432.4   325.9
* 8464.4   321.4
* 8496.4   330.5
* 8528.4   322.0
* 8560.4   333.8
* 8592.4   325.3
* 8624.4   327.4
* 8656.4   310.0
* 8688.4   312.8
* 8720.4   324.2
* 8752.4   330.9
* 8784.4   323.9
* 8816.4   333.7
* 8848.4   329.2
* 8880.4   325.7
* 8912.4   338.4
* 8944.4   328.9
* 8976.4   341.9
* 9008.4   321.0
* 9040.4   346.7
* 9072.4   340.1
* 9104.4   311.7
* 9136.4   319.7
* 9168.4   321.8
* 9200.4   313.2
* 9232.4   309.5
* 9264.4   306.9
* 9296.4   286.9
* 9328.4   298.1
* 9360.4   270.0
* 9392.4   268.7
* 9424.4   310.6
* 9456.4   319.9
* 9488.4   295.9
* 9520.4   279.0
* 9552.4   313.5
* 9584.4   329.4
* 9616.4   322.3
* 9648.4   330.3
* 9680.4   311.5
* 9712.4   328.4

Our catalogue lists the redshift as 0.097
